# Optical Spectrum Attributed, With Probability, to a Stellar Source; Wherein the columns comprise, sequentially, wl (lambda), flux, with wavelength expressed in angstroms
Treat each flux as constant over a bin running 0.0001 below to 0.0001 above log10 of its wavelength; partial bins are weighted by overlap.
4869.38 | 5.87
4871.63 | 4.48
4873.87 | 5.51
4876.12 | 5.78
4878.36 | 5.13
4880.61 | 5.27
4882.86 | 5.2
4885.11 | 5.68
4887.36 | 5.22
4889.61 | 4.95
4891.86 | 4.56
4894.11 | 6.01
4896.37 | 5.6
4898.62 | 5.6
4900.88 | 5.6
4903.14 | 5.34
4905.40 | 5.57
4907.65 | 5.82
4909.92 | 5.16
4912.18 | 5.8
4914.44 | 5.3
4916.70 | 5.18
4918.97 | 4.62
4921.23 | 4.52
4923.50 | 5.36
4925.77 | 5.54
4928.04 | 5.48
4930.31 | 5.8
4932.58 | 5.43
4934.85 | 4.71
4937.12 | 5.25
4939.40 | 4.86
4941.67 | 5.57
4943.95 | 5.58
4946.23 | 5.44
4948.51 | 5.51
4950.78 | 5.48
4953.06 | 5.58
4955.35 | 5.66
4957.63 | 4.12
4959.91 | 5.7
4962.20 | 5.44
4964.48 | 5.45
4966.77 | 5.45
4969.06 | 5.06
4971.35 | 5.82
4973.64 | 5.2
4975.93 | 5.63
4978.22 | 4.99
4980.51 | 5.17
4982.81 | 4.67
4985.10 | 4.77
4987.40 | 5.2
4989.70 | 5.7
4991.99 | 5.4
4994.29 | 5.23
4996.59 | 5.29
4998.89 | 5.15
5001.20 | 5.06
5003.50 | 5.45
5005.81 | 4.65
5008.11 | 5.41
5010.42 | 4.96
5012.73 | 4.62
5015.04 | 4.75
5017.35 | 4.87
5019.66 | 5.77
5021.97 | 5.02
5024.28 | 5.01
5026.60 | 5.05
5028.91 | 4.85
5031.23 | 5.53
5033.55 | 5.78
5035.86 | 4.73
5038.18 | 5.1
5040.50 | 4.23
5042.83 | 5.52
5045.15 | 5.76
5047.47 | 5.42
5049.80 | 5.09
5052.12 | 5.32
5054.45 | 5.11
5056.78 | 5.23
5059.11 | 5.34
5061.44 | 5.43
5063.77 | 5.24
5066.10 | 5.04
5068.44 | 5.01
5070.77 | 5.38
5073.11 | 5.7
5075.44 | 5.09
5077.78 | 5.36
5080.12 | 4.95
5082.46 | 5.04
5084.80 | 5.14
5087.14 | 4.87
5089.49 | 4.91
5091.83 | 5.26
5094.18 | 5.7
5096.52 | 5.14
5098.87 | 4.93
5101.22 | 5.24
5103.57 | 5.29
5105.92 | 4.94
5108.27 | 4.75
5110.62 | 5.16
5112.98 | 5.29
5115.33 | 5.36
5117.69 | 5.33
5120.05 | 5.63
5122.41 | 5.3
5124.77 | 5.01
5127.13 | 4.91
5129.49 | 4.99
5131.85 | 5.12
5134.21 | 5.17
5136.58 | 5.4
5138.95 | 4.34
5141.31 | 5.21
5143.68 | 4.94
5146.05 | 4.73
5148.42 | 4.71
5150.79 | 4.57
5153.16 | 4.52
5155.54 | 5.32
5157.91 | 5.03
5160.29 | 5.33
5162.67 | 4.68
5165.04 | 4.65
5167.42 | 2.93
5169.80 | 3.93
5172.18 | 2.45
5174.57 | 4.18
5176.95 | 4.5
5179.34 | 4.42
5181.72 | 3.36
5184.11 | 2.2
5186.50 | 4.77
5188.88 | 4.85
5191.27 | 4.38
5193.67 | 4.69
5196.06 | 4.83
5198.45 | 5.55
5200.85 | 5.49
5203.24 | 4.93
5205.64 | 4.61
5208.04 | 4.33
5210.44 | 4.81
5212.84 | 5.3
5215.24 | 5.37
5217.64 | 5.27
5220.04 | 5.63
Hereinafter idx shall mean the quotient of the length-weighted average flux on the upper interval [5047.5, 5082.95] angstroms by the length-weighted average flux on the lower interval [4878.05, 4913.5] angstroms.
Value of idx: 0.97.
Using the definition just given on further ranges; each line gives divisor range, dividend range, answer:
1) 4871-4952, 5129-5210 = 0.85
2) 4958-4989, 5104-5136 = 0.98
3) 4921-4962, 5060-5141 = 0.97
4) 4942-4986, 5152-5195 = 0.80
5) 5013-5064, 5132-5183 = 0.87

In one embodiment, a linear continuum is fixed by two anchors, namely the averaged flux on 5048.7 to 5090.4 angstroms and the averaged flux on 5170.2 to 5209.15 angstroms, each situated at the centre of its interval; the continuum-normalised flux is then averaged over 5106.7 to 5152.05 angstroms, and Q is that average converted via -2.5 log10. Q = -0.06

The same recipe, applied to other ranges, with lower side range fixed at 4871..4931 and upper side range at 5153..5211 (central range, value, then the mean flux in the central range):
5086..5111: -0.09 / 5.11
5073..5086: -0.09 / 5.18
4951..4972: -0.04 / 5.36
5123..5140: -0.09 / 5.01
